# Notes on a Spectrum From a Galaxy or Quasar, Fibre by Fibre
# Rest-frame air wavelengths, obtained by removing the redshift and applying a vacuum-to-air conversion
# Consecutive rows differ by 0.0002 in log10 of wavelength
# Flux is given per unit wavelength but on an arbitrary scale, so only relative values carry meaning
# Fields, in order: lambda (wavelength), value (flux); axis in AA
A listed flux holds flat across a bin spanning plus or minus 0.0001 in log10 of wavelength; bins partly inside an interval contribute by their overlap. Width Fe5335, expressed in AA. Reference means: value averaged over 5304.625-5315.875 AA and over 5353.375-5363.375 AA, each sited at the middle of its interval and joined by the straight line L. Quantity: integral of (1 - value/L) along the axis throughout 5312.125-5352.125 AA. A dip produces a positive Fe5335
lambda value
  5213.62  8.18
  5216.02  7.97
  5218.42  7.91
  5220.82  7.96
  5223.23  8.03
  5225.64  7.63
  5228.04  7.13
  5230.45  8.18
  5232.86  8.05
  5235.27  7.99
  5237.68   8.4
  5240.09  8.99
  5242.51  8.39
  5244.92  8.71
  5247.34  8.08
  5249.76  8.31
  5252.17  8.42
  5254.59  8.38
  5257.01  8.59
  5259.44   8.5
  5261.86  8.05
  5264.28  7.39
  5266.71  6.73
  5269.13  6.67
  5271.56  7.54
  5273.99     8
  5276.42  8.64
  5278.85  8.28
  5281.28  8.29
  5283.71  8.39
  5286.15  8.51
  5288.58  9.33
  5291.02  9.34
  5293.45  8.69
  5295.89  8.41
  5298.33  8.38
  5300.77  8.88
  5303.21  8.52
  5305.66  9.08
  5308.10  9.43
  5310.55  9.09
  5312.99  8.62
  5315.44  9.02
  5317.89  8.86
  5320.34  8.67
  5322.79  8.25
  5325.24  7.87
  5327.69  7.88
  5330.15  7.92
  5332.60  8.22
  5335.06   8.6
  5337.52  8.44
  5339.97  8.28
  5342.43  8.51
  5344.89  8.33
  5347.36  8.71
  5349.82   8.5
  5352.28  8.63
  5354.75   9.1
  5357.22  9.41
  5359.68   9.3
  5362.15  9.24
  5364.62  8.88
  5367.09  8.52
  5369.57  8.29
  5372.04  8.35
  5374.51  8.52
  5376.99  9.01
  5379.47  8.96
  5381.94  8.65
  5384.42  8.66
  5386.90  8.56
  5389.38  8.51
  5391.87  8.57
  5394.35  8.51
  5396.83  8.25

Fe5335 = 3.2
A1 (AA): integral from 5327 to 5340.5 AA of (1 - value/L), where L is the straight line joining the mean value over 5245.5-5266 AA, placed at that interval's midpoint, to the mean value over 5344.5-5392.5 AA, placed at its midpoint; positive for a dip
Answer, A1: 0.5 AA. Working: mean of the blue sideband 8.19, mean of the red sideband 8.74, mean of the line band 8.24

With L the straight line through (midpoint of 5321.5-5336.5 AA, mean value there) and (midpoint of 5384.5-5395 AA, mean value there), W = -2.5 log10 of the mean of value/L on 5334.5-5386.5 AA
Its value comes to -0.05 mag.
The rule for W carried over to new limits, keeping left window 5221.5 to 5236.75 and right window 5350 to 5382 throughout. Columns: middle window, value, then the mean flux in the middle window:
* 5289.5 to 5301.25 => -0.054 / 8.75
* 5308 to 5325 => -0.035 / 8.75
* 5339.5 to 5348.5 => 0.027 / 8.46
